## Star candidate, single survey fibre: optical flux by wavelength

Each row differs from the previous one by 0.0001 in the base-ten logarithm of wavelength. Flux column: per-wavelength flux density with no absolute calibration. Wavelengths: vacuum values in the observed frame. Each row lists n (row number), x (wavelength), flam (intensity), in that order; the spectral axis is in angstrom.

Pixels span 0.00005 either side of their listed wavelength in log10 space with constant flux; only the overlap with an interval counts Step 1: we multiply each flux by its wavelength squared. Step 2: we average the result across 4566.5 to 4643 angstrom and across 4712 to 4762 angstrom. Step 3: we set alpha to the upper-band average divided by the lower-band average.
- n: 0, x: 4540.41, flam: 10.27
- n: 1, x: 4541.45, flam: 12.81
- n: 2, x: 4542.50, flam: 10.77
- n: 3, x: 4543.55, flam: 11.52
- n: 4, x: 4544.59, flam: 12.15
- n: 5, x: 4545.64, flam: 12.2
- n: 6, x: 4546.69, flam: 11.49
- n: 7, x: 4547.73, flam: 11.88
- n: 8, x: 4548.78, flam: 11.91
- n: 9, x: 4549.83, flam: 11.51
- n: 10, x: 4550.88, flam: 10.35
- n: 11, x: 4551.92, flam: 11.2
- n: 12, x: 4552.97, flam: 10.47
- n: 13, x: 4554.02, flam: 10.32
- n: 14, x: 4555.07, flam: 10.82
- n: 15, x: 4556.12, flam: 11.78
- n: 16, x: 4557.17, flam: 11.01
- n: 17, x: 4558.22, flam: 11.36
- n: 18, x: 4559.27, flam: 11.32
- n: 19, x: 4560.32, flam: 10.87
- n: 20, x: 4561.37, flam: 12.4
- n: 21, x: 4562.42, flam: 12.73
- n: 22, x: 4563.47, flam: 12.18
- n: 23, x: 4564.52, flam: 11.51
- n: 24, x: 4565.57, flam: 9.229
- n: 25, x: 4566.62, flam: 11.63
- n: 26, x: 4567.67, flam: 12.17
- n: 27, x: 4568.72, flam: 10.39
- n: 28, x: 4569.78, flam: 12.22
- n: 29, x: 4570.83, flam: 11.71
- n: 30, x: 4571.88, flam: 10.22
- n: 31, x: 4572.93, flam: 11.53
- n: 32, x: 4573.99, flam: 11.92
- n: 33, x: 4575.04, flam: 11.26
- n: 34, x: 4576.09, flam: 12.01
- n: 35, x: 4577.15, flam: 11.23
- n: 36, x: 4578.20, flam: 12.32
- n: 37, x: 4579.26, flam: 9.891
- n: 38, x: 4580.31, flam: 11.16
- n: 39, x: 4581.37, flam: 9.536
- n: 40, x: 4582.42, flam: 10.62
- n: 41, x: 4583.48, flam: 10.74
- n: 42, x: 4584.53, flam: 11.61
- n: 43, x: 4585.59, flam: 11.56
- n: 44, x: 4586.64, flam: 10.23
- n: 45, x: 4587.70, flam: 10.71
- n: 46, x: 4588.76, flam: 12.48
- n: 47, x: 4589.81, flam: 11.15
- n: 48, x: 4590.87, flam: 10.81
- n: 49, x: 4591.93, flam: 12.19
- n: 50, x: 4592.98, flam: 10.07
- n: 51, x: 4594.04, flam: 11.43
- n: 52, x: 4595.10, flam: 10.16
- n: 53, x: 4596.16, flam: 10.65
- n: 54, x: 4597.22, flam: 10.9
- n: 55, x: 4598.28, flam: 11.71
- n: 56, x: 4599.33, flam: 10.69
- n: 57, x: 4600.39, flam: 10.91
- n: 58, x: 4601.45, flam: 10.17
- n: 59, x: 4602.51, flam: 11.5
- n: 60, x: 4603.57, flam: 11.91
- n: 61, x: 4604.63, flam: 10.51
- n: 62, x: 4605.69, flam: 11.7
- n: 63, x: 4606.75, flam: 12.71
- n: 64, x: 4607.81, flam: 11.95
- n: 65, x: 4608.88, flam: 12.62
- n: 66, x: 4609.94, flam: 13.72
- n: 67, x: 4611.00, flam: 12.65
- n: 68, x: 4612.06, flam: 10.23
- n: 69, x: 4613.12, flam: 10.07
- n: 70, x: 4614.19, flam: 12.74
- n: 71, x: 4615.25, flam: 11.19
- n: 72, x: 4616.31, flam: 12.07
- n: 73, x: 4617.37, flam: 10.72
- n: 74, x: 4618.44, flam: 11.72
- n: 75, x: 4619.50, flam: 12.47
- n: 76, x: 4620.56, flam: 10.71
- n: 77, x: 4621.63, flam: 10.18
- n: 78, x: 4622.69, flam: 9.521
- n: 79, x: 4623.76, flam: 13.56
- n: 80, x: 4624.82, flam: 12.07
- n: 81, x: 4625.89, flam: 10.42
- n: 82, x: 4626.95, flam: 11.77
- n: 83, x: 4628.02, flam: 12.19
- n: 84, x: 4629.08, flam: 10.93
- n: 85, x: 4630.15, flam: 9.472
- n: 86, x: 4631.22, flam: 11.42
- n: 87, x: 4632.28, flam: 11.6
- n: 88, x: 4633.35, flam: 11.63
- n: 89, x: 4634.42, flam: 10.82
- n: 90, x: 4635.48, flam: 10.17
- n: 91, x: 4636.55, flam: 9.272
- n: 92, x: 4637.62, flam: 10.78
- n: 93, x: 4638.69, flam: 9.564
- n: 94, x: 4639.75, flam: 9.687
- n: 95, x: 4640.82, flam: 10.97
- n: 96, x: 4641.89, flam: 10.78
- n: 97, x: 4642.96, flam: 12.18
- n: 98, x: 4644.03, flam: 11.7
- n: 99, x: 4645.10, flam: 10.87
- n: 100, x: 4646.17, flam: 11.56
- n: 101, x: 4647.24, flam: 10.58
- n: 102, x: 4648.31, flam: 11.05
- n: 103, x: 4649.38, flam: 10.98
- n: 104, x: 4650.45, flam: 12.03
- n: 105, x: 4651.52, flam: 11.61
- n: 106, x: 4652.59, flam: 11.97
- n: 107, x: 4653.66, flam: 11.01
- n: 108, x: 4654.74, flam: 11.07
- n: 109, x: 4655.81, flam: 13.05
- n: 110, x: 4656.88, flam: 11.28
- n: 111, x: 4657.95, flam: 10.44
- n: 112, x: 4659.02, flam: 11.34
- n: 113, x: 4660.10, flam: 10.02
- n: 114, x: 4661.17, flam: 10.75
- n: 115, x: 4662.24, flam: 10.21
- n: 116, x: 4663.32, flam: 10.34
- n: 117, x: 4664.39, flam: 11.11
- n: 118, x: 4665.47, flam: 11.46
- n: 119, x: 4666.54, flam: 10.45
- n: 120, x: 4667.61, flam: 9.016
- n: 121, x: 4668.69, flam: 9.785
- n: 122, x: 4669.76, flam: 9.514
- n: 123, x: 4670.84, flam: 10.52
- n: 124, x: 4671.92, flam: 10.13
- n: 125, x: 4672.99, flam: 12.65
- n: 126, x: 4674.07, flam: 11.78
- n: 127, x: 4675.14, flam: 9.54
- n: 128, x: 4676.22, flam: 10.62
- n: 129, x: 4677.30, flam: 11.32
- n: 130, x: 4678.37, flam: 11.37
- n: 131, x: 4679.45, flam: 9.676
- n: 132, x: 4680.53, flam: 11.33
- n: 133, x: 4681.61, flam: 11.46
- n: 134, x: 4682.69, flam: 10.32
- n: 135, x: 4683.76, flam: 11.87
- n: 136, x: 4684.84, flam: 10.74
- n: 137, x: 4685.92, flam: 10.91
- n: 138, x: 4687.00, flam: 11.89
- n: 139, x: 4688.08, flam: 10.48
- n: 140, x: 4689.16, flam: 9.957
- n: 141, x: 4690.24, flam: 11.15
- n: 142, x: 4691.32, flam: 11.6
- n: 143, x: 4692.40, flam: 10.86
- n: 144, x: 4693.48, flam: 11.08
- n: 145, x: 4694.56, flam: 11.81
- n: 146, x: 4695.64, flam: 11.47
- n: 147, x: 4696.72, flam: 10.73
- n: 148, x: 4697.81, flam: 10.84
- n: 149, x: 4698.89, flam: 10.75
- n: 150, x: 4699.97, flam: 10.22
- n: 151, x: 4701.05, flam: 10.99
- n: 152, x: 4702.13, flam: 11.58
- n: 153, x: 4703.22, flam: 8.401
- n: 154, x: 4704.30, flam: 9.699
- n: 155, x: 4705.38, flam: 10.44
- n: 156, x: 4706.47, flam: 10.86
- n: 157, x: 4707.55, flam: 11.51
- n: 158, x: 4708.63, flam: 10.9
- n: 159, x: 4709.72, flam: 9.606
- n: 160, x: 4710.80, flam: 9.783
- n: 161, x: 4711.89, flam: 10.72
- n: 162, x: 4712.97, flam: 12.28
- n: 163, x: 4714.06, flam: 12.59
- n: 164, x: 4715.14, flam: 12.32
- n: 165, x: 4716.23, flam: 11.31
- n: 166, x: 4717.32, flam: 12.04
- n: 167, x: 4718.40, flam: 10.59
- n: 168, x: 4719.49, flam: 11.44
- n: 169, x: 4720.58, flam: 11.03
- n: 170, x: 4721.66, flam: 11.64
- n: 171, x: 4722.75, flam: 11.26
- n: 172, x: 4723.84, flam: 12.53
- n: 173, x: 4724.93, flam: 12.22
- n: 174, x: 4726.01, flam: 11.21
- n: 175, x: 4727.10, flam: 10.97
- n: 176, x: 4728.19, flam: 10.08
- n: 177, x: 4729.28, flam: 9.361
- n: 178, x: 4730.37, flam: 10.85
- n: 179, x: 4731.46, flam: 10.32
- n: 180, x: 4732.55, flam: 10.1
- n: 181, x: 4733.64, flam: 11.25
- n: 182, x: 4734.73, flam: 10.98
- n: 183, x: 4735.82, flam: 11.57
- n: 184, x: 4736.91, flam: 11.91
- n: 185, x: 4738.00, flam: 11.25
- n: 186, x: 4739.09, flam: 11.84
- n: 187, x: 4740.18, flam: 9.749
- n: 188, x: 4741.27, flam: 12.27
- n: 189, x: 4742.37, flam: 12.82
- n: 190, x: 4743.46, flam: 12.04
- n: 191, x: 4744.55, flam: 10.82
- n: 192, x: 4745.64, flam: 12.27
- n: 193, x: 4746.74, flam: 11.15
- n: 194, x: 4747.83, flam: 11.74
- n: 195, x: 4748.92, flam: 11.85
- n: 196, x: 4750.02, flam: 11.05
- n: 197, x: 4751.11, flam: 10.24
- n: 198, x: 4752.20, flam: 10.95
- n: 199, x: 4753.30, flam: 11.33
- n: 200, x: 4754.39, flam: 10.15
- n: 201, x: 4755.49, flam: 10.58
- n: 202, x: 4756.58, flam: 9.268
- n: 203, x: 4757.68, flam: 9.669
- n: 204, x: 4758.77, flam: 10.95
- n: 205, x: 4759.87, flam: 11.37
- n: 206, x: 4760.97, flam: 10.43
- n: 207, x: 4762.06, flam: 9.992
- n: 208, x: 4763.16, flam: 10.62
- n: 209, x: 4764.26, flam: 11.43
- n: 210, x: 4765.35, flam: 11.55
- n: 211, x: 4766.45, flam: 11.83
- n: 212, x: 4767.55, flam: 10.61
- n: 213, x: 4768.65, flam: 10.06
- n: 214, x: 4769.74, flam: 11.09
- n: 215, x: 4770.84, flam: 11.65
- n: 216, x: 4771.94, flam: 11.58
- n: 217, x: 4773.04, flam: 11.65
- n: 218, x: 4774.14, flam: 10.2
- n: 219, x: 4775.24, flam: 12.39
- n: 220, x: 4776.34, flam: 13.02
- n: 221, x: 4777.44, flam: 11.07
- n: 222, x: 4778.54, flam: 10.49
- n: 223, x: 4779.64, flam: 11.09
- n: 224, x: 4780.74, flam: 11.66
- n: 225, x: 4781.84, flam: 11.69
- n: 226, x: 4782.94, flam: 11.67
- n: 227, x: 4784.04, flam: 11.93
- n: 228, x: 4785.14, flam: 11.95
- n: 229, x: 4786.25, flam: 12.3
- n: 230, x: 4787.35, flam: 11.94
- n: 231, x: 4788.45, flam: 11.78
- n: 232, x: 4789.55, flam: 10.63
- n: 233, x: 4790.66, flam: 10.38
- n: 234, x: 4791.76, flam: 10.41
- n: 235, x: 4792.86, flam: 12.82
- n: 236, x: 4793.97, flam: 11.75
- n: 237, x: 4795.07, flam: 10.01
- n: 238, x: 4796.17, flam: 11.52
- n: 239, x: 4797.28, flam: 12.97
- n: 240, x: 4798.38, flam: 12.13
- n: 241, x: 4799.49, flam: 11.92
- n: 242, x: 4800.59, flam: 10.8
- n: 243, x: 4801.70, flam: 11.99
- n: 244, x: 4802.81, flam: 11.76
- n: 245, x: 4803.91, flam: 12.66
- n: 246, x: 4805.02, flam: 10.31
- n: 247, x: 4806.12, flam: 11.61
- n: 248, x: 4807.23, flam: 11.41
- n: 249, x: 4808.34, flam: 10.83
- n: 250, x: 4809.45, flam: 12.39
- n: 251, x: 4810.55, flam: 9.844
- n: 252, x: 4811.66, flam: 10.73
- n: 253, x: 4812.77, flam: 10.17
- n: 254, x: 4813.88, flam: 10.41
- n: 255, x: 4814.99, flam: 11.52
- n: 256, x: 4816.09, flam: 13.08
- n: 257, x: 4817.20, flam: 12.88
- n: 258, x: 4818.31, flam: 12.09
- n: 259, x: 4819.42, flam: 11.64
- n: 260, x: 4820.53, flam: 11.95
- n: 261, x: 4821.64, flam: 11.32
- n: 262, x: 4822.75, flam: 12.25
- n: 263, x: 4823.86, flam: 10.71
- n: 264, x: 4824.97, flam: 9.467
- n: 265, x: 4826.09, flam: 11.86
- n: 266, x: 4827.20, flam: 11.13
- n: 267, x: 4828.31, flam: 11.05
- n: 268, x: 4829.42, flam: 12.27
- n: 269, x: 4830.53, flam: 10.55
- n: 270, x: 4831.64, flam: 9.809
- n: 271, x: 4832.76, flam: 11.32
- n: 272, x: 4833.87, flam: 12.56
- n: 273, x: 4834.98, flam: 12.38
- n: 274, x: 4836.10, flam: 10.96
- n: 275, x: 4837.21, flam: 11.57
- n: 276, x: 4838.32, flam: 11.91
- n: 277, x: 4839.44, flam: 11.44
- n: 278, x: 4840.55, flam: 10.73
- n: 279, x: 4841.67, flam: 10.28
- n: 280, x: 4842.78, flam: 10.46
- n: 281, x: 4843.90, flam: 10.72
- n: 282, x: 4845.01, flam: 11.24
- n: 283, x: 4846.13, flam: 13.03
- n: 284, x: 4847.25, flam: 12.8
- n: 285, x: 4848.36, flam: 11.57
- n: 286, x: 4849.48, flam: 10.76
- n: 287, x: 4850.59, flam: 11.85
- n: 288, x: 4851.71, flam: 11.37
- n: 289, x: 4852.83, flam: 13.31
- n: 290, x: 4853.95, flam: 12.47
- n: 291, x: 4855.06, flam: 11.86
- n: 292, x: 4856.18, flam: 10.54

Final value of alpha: 1.1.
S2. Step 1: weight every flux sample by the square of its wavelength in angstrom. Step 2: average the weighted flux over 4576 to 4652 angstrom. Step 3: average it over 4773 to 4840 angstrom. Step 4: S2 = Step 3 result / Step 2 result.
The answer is 1.1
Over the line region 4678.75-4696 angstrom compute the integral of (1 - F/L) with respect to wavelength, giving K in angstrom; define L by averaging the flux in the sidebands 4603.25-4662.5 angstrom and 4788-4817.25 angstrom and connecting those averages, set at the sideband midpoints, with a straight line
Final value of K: 0.4 angstrom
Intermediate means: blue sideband 11.3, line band 11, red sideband 11.4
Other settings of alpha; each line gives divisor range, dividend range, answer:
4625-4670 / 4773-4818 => 1.12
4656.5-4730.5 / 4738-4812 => 1.07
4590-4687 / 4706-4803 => 1.07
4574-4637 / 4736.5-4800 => 1.08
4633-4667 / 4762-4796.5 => 1.09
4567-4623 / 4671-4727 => 1.02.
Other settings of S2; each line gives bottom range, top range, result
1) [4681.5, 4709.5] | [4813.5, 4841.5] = 1.12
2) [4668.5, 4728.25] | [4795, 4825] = 1.10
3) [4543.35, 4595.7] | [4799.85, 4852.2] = 1.13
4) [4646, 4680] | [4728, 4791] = 1.07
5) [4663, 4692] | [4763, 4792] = 1.10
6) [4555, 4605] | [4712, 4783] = 1.08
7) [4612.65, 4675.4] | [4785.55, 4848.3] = 1.12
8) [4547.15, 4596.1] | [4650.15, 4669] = 1.01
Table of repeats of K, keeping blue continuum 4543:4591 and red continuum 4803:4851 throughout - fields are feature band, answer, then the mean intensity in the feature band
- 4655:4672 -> 1.1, 10.6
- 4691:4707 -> 0.8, 10.7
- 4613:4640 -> 0.6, 11.1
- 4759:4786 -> 0.2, 11.3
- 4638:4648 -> 0.4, 10.9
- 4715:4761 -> 0.9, 11.1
